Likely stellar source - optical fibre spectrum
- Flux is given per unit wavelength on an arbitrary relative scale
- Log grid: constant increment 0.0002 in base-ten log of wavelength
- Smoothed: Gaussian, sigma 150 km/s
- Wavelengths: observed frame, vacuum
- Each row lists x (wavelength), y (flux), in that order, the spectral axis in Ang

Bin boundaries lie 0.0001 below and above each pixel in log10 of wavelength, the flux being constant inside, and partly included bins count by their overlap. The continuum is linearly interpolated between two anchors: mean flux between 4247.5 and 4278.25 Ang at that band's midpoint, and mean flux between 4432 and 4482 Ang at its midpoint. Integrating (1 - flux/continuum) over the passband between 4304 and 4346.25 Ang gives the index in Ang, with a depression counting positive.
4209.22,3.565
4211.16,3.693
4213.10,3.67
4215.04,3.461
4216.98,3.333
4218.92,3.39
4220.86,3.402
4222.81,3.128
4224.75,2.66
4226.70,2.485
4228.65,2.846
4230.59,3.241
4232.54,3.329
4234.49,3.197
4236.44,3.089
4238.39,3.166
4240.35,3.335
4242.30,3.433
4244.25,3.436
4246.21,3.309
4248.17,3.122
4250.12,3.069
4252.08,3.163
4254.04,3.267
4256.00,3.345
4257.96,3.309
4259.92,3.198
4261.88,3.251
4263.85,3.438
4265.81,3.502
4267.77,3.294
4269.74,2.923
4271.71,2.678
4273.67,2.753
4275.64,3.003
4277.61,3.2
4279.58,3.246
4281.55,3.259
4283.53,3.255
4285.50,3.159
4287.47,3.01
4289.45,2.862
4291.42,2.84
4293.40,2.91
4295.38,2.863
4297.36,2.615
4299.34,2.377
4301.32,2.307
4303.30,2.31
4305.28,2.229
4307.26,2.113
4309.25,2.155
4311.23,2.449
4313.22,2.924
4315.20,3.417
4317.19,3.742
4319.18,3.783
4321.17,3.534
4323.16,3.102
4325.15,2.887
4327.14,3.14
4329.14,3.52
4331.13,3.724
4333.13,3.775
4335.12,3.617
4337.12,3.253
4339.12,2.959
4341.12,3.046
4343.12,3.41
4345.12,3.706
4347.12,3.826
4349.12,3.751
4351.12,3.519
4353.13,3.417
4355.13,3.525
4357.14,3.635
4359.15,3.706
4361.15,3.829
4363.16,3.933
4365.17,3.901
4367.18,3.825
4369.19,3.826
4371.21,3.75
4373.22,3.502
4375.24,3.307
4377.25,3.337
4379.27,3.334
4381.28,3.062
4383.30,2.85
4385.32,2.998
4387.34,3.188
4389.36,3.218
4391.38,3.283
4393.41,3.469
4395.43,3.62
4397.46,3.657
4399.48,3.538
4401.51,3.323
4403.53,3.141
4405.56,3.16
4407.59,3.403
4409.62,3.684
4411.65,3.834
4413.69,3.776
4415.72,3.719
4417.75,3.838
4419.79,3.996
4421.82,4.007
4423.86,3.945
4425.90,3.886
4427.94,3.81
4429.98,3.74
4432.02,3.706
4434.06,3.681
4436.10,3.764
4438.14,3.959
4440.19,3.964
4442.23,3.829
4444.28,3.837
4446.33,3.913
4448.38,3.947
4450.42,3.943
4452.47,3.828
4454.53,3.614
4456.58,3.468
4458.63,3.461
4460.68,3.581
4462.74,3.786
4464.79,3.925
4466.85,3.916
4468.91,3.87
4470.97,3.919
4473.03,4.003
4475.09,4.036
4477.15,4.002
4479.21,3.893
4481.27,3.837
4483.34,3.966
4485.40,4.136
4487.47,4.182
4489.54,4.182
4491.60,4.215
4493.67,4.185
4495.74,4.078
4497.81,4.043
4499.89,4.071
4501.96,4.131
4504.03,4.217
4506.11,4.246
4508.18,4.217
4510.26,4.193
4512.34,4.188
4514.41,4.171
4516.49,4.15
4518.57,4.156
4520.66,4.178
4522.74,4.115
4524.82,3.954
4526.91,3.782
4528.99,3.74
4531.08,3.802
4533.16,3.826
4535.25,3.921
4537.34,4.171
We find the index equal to 2.7 Ang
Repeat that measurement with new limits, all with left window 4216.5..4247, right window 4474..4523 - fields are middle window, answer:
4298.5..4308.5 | 3.4 Ang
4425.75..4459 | 1.1 Ang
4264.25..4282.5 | 1.2 Ang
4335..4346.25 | 0.8 Ang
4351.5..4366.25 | -0.3 Ang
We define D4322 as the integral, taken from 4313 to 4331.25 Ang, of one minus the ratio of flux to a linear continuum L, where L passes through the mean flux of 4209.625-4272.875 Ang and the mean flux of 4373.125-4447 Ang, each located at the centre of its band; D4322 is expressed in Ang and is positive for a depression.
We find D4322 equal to 0.1 Ang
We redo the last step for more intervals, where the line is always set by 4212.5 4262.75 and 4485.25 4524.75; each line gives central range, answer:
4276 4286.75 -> 0.5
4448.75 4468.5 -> 1.3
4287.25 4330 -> 7.4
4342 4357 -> 0.1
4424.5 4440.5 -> 0.4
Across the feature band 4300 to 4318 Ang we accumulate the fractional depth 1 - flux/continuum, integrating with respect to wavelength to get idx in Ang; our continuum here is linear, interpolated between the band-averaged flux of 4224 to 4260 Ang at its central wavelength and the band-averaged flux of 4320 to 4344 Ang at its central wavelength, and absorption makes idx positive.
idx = 3.7 Ang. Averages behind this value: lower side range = 3.16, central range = 2.61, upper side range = 3.33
